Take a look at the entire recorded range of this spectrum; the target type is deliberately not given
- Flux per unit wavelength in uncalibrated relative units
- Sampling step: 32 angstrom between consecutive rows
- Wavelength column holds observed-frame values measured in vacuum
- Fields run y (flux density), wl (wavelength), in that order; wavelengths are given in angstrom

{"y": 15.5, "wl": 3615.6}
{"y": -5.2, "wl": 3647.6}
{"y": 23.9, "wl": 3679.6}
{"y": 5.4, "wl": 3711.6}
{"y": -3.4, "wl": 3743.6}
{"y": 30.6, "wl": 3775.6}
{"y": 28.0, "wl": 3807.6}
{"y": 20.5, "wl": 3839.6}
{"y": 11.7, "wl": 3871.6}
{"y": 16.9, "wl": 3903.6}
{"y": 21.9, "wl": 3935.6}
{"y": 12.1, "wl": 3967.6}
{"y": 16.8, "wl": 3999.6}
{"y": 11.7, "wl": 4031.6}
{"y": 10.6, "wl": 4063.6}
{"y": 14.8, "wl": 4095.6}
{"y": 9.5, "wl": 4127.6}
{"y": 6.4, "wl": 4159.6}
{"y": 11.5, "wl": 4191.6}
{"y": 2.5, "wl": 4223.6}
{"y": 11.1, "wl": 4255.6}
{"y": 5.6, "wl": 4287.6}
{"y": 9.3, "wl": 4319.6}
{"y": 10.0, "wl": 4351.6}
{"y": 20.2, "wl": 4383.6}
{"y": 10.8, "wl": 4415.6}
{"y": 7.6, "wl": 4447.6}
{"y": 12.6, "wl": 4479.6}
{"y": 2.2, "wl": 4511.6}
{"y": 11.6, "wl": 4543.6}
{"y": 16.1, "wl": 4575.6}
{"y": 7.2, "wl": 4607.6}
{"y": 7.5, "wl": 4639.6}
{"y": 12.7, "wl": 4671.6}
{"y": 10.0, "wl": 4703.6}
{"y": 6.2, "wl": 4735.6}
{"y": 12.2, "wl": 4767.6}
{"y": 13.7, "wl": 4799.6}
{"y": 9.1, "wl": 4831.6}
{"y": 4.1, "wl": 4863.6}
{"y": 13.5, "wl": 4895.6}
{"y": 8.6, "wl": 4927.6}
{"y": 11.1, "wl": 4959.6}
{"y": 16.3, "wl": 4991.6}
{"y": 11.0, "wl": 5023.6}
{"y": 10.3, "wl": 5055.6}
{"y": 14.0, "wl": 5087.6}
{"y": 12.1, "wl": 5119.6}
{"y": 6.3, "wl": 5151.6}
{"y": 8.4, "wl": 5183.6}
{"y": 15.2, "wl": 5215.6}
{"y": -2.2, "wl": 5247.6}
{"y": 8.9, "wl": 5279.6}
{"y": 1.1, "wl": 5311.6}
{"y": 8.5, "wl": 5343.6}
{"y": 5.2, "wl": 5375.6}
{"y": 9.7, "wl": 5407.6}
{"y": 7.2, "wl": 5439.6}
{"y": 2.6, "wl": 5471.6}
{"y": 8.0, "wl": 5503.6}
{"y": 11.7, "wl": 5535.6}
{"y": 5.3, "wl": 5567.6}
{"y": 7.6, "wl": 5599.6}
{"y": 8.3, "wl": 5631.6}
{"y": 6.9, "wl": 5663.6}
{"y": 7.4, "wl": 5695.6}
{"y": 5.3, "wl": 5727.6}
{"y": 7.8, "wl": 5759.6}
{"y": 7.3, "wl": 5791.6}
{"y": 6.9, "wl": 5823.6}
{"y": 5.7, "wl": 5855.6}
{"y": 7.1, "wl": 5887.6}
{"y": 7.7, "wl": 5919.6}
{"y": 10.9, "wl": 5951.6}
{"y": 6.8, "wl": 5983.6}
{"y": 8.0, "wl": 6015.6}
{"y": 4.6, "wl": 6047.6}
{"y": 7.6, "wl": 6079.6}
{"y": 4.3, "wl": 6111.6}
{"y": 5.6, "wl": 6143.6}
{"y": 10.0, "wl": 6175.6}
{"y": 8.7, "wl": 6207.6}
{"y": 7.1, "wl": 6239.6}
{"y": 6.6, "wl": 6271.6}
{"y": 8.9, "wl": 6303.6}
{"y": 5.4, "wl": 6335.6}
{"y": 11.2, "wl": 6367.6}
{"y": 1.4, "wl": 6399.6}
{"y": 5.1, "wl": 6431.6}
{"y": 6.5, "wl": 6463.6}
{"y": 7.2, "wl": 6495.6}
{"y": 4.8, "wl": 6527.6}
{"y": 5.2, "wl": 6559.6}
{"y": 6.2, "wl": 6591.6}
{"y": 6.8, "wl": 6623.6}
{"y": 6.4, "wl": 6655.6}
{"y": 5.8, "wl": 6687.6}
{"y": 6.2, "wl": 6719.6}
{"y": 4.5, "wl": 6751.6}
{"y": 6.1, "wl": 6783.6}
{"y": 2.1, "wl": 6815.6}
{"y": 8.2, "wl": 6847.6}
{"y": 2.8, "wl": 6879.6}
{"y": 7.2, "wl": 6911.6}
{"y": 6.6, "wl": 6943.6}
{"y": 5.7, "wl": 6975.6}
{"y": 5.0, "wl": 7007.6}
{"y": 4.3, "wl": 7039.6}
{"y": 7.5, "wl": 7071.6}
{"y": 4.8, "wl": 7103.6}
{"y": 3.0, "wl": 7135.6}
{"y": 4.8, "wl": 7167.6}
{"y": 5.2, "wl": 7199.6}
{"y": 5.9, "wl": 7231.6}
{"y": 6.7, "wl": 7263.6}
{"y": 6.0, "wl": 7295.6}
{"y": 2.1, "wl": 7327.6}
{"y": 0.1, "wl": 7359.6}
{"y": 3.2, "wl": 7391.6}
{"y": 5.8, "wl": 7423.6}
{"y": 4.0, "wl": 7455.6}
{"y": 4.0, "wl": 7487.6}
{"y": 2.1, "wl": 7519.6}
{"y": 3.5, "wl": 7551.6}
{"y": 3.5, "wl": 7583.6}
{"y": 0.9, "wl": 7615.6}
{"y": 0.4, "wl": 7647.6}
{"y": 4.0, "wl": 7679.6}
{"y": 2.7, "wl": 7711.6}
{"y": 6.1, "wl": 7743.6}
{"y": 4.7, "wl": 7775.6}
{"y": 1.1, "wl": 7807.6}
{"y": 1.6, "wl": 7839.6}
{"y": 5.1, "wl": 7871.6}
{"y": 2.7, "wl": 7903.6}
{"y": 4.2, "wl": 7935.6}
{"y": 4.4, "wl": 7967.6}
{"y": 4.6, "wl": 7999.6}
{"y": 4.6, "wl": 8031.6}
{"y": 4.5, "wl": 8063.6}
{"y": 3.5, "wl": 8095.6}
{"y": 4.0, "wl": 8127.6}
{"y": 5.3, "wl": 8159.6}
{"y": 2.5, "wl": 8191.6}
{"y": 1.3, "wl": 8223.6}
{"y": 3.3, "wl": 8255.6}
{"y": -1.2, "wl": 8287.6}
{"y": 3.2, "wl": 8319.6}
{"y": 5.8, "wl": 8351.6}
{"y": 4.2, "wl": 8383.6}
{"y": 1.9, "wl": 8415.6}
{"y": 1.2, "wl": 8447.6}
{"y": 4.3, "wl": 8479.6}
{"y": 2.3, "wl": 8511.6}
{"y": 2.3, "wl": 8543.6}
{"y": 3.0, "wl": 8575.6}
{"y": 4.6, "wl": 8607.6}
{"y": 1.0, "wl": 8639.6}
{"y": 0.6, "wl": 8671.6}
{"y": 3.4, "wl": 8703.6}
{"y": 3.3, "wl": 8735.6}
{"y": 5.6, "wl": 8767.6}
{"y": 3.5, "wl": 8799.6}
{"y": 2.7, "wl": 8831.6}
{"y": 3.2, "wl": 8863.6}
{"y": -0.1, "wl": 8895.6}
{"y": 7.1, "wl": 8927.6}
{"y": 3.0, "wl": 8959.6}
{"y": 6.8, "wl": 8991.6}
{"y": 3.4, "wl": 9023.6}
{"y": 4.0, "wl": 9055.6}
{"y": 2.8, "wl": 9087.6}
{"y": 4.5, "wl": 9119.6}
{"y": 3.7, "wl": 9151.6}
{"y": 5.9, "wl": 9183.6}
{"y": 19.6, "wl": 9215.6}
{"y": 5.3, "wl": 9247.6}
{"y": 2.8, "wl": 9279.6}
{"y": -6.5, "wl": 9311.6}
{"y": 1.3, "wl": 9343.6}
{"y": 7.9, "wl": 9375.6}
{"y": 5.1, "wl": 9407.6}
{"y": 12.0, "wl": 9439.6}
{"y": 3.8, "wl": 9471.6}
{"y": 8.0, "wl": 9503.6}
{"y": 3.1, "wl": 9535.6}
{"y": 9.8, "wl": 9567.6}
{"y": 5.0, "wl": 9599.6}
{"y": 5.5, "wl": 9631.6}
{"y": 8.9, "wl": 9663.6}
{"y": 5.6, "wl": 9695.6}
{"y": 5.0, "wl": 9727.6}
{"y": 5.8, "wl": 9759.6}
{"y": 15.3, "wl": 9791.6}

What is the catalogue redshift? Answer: 1.469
